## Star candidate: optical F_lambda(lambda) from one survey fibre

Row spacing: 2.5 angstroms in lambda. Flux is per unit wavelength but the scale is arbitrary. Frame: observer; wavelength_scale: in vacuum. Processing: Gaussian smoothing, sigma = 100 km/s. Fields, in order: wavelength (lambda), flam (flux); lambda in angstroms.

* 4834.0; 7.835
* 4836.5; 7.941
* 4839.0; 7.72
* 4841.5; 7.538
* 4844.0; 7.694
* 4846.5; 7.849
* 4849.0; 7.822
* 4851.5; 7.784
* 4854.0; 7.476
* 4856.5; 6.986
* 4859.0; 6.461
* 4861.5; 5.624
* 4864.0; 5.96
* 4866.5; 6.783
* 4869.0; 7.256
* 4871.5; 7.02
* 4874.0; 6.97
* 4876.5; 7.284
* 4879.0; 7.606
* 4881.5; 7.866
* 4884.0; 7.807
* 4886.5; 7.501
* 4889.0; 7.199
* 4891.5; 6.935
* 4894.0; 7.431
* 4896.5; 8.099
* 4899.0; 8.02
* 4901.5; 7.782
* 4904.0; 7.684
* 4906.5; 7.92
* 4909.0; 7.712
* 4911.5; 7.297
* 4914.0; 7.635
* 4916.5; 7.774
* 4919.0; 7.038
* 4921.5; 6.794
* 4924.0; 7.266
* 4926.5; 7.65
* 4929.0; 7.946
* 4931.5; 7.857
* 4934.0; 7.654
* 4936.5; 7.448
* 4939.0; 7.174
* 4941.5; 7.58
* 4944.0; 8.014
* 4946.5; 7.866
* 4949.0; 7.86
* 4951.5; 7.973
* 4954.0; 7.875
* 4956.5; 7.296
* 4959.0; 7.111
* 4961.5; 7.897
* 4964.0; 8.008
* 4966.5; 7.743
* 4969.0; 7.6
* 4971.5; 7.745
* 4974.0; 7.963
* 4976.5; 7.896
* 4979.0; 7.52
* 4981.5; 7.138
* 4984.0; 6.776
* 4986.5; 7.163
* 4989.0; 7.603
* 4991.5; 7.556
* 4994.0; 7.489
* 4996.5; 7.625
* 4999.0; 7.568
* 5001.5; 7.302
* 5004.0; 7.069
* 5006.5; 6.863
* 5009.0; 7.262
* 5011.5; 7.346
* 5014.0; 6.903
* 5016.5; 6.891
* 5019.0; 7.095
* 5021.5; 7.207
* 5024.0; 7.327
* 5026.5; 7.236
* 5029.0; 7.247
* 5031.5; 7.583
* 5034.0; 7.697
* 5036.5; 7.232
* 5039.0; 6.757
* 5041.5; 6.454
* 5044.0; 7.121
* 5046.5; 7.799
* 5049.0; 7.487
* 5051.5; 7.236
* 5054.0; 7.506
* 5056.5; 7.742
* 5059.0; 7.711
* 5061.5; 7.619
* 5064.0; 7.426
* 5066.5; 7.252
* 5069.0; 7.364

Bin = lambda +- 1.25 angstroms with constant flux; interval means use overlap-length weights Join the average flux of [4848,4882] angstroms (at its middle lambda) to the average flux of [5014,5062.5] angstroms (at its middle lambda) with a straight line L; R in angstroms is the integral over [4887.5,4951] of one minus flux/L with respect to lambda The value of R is -4.2 angstroms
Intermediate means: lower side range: 7.04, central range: 7.59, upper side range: 7.3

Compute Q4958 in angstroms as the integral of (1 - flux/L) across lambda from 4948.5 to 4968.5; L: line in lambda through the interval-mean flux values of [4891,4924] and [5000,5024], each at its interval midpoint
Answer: -1.0 angstroms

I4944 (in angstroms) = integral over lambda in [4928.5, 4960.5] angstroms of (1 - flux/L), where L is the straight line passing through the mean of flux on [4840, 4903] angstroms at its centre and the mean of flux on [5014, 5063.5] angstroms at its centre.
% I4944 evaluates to -1.5 angstroms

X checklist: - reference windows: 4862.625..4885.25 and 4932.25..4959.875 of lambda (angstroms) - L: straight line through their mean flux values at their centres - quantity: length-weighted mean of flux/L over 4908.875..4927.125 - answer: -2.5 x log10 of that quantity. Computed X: 0.01 mag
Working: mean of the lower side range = 7.16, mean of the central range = 7.37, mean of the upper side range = 7.63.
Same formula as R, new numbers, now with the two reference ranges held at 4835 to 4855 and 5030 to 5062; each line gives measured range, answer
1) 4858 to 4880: 2.6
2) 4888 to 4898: 0.3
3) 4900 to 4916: -0.1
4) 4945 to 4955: -0.5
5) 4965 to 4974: -0.3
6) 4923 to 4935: -0.2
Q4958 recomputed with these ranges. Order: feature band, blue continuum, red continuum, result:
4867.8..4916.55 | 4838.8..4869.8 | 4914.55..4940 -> -1.5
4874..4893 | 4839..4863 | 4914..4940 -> -0.2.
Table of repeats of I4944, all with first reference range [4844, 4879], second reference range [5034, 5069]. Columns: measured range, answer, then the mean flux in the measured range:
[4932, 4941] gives -0.37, 7.47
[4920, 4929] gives -0.21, 7.33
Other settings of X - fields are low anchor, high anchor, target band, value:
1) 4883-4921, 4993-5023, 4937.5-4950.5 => -0.04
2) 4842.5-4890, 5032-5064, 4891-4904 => -0.07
